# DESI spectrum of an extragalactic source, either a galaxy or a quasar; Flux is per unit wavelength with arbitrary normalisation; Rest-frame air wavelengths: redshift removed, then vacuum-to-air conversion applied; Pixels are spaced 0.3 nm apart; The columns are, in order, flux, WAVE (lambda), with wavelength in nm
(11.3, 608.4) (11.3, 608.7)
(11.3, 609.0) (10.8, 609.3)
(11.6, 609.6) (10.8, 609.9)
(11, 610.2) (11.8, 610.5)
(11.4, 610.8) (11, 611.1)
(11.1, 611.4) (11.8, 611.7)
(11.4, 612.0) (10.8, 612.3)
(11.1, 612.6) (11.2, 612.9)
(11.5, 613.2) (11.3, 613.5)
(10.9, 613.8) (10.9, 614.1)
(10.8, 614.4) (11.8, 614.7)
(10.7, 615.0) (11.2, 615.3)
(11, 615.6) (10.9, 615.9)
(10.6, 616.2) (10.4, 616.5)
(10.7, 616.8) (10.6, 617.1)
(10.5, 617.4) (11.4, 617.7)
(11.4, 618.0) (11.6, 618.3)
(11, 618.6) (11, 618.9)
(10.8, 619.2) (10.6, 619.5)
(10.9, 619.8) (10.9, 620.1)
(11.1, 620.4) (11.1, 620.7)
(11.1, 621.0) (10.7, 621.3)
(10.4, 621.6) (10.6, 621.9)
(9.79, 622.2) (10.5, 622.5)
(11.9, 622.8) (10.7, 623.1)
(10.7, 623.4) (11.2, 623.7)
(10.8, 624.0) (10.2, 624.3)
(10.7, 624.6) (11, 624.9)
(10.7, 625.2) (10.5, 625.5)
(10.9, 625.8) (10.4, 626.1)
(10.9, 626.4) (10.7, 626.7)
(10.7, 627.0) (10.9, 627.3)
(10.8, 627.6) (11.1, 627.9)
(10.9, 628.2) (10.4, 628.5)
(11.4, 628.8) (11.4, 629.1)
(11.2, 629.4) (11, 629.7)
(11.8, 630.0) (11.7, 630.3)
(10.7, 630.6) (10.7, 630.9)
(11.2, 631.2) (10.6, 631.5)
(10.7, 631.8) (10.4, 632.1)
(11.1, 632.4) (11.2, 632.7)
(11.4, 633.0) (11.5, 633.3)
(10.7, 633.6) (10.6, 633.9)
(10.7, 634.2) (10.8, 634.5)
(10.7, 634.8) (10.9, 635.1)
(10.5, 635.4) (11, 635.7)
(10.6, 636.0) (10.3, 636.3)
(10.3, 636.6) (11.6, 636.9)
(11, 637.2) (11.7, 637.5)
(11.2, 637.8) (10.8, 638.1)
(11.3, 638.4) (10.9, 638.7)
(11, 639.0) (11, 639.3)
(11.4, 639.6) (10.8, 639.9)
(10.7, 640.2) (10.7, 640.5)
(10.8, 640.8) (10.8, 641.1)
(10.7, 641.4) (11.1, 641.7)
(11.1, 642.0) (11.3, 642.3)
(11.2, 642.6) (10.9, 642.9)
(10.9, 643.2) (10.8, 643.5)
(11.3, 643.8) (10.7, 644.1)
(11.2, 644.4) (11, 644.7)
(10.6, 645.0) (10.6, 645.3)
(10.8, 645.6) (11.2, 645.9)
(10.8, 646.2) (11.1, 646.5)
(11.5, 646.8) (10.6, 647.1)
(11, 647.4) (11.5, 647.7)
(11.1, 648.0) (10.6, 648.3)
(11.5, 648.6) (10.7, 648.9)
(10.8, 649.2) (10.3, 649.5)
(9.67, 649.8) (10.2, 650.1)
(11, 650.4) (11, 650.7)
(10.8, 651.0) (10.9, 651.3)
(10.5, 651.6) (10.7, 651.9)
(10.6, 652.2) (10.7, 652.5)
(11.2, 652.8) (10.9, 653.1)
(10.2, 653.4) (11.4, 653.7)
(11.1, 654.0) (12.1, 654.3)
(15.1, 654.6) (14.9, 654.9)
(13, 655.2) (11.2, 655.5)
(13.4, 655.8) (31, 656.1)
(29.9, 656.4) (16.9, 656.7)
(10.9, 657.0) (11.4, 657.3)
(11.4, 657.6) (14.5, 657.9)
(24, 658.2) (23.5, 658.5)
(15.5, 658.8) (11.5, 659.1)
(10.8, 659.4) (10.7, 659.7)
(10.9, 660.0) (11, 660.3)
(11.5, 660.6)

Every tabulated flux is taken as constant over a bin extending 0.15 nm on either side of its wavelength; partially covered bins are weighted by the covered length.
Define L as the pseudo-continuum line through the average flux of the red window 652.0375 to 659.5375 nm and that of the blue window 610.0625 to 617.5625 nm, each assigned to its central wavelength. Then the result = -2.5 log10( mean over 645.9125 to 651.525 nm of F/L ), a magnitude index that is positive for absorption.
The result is 0.283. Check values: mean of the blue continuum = 11.1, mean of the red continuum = 14.7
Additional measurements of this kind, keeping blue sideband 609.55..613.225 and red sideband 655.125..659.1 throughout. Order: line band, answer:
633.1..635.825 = 0.30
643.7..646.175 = 0.39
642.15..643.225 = 0.35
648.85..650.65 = 0.48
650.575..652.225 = 0.47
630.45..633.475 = 0.26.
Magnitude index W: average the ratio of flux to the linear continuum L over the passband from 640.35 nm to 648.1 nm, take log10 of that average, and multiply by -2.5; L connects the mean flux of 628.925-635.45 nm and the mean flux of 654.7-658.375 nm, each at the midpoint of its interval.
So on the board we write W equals 0.26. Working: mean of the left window 11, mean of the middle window 11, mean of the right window 16.9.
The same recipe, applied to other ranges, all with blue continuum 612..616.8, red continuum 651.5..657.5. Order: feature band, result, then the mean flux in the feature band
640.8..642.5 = 0.18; 11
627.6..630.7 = 0.09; 11.1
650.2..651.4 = 0.24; 10.9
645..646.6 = 0.21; 10.9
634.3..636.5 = 0.17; 10.7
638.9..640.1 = 0.16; 11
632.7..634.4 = 0.13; 11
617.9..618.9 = 0.00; 11.3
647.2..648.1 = 0.20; 11.2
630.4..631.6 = 0.13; 10.8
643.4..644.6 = 0.19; 11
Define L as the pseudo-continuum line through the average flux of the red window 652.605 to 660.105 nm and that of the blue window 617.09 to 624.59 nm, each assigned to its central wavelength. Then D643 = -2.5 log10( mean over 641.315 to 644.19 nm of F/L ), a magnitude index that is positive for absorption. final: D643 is 0.199 mag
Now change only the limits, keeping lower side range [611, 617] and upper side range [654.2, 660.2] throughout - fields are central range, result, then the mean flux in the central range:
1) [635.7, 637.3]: 0.24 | 10.8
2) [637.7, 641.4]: 0.25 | 10.9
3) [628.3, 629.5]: 0.14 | 11.1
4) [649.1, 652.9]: 0.37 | 10.6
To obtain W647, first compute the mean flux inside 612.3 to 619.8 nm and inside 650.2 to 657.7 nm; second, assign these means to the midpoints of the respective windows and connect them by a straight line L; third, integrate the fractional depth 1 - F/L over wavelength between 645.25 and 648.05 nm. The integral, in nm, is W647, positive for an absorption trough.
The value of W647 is 0.39 nm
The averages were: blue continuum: 11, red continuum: 13.3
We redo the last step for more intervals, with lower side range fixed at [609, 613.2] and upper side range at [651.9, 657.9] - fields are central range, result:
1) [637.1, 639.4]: 0.32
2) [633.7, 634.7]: 0.16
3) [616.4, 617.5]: 0.10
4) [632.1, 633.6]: 0.17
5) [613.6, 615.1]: 0.05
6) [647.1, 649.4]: 0.44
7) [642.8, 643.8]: 0.18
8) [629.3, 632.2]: 0.34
